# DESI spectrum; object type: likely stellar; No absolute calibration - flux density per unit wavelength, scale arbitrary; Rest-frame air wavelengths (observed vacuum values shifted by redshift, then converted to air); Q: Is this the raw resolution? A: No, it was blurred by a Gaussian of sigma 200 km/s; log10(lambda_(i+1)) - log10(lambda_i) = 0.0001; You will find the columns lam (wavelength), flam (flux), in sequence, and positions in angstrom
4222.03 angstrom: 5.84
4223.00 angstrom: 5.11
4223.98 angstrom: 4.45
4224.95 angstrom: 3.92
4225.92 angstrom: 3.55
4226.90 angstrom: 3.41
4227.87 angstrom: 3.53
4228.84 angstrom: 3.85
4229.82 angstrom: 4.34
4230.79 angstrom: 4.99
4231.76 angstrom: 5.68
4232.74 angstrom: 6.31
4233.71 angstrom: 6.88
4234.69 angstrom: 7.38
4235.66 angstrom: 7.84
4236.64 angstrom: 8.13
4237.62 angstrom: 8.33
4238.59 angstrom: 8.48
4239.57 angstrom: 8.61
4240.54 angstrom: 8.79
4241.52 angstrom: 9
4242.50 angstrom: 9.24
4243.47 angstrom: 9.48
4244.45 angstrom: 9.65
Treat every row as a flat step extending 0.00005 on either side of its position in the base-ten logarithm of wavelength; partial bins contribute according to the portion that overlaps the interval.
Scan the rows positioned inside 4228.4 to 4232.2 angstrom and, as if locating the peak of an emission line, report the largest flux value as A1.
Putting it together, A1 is 5.68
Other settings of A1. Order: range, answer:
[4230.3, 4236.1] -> 7.84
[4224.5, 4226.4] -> 3.92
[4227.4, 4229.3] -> 3.85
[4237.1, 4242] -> 9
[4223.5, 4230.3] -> 4.45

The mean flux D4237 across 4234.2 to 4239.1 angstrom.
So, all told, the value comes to 8.03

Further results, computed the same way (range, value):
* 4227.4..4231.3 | 4.2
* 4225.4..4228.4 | 3.51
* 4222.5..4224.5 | 4.77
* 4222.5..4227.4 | 4.09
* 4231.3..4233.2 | 5.98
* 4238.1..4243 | 8.84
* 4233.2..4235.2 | 7.15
